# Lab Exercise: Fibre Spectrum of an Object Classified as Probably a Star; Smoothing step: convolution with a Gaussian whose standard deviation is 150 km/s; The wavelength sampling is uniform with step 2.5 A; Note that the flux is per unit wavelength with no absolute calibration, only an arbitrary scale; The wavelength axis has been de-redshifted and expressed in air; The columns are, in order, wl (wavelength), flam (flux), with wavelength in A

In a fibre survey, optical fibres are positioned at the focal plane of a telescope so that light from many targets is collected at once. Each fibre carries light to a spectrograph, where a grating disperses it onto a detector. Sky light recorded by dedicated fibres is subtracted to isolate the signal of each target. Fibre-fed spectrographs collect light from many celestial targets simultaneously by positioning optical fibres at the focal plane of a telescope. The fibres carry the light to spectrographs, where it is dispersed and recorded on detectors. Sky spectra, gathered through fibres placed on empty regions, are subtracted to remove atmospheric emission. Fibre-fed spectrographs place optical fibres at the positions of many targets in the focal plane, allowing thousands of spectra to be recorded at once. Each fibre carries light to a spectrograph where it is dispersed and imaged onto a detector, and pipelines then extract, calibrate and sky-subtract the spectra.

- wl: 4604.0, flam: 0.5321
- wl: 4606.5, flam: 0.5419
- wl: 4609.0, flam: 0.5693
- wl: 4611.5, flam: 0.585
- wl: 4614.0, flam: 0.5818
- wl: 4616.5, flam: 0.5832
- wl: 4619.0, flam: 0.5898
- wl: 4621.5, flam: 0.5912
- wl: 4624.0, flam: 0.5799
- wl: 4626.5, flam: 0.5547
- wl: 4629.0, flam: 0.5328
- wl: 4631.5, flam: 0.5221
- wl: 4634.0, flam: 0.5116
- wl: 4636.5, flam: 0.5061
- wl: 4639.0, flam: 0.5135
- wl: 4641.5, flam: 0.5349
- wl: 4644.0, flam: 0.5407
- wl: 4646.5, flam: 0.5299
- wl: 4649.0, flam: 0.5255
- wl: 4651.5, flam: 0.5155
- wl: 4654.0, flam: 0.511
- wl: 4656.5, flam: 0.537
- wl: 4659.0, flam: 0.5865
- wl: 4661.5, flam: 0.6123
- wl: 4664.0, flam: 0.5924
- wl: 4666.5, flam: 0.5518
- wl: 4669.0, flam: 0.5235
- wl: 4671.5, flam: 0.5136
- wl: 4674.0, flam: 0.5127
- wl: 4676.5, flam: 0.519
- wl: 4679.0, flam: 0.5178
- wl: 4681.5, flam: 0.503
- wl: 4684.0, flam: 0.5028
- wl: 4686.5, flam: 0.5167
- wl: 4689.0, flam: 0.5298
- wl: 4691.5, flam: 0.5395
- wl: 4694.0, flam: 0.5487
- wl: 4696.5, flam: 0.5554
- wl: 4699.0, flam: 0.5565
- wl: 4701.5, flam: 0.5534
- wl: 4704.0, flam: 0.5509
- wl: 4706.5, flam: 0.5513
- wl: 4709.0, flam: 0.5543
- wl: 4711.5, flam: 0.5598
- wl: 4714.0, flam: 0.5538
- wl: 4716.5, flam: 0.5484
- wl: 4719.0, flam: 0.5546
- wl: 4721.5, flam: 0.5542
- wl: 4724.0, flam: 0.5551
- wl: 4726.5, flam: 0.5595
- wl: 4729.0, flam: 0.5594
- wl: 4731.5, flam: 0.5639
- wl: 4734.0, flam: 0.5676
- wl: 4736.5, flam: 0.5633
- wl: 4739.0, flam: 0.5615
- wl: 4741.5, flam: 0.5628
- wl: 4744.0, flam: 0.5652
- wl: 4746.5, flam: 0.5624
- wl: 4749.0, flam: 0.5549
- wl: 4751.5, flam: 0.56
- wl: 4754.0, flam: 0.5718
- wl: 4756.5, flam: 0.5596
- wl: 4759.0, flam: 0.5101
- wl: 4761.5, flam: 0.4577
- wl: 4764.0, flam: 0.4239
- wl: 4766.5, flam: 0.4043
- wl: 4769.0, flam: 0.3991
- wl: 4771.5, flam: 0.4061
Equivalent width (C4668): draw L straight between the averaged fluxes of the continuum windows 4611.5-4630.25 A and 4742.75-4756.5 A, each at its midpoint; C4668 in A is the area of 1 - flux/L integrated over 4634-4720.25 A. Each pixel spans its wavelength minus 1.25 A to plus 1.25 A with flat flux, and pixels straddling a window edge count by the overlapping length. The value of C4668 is 4.6 A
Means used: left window 0.574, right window 0.563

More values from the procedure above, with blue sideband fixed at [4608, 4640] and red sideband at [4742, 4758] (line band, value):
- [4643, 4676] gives 0.9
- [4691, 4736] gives 0.4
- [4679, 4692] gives 1.0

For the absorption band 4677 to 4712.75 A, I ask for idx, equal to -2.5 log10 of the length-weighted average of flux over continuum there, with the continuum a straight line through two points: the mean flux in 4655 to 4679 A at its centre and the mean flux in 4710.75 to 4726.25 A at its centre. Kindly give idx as 0.03 mag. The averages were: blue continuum 0.548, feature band 0.538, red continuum 0.554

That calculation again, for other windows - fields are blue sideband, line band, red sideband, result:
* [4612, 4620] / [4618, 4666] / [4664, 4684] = 0.02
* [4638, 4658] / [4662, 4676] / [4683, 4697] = -0.03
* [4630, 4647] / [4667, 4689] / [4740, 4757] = 0.04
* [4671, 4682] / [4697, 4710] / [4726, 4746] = -0.03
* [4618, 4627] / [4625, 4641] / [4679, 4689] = 0.09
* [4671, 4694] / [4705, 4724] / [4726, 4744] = -0.02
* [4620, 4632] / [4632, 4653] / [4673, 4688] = 0.05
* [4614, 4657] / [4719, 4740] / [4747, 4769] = -0.10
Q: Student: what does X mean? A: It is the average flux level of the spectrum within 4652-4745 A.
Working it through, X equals 0.548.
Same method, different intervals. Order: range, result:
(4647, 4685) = 0.535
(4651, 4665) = 0.561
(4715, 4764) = 0.549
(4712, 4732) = 0.556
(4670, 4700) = 0.526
